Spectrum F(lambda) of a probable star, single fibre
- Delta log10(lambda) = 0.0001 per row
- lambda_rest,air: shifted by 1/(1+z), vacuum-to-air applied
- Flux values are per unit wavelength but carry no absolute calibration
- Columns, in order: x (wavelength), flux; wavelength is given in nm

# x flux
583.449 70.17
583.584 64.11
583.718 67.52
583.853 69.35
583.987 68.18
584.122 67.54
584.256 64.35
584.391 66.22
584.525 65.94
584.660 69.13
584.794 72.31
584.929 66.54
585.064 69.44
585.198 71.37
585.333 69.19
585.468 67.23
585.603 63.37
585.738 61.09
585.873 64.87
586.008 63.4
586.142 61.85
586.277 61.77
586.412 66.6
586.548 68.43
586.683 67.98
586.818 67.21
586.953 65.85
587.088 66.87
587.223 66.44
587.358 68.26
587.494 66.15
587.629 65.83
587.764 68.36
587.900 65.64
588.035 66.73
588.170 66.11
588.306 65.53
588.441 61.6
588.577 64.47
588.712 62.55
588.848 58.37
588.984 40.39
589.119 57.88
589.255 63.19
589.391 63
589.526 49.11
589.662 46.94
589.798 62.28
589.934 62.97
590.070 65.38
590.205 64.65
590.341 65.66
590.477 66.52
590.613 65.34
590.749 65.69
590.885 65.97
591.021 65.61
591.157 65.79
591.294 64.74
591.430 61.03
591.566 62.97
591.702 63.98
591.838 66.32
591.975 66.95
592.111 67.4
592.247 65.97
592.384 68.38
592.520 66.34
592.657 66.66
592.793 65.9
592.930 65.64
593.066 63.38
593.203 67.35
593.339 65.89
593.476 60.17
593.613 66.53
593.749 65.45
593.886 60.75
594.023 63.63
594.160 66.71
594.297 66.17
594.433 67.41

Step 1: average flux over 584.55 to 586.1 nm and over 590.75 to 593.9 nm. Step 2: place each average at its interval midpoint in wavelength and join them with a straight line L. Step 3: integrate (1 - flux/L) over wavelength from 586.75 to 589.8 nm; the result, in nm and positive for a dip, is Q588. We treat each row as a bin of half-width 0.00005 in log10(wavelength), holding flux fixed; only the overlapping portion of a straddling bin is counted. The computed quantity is 0.192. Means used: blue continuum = 67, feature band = 62.1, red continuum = 65.3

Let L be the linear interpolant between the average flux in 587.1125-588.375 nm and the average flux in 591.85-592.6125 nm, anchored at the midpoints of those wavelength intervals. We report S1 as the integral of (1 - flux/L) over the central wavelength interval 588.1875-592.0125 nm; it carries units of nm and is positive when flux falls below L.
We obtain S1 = 0.27 nm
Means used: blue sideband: 66.6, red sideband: 66.9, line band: 62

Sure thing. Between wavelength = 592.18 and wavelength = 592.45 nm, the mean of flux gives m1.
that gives 67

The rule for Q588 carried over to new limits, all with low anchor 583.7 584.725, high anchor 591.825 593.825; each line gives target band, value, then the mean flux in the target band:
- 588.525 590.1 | 0.20 nm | 57.8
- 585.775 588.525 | 0.04 nm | 65.7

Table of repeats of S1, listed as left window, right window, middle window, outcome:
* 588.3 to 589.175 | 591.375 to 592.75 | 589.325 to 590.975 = -0.02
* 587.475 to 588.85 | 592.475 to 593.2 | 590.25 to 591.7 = 0.01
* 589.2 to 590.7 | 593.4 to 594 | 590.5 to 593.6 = -0.15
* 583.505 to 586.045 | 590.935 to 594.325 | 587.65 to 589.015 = 0.07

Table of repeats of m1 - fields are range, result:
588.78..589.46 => 56.6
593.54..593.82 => 65.9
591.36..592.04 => 64.3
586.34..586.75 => 67.5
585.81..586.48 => 63.7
